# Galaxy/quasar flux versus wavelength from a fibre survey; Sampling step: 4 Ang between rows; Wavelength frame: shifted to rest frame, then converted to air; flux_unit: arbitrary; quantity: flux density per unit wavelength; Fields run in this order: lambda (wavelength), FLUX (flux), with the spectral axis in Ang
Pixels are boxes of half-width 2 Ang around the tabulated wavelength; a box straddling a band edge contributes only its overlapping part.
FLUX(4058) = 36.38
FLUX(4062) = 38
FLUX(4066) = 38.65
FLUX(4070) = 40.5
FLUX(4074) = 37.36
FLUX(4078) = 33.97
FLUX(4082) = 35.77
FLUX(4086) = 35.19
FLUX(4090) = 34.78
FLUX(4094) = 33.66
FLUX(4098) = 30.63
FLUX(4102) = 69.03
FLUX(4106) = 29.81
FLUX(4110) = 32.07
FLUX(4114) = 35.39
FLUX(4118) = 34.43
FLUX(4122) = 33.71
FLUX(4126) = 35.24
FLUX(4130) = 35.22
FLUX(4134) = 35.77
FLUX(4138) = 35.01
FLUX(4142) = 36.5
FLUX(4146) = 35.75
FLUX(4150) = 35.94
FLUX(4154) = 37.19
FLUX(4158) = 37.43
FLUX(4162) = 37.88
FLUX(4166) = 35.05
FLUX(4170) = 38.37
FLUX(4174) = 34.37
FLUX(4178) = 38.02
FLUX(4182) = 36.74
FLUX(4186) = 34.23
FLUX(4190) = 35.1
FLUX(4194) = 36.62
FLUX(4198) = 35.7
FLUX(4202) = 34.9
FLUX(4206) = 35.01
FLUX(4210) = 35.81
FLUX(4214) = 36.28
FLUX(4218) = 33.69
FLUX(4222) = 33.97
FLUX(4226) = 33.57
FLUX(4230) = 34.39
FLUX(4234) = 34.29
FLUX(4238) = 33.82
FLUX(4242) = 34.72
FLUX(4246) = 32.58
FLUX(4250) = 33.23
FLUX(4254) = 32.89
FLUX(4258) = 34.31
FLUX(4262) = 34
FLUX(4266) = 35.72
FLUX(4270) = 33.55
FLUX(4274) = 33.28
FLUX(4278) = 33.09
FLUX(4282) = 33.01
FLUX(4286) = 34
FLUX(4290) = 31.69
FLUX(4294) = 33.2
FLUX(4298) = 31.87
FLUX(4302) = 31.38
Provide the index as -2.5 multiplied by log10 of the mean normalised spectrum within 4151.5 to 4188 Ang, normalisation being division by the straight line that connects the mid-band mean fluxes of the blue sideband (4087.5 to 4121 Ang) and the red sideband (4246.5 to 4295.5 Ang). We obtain -0.02 mag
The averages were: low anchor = 37.3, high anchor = 33.5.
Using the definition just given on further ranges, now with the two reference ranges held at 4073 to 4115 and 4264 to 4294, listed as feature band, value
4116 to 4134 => 0.05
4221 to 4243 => 0.01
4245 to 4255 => 0.04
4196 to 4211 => -0.01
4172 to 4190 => -0.01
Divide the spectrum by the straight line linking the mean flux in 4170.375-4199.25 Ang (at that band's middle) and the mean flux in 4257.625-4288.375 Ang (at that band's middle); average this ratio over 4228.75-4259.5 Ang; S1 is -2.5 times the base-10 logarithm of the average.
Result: 0.02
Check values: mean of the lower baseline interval 36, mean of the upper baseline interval 33.8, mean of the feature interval 33.8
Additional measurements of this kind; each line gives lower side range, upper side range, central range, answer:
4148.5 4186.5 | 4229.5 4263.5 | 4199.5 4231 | 0.01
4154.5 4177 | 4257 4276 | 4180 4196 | 0.01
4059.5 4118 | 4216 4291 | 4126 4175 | -0.01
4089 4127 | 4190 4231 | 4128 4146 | 0.02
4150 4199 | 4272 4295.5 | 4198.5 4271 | 0.01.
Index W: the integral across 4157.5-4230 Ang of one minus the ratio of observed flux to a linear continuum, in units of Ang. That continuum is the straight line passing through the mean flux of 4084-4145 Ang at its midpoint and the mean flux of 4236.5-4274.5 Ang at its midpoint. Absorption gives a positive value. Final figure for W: -1.4 Ang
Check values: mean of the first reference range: 36.4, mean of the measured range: 35.6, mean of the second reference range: 33.8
